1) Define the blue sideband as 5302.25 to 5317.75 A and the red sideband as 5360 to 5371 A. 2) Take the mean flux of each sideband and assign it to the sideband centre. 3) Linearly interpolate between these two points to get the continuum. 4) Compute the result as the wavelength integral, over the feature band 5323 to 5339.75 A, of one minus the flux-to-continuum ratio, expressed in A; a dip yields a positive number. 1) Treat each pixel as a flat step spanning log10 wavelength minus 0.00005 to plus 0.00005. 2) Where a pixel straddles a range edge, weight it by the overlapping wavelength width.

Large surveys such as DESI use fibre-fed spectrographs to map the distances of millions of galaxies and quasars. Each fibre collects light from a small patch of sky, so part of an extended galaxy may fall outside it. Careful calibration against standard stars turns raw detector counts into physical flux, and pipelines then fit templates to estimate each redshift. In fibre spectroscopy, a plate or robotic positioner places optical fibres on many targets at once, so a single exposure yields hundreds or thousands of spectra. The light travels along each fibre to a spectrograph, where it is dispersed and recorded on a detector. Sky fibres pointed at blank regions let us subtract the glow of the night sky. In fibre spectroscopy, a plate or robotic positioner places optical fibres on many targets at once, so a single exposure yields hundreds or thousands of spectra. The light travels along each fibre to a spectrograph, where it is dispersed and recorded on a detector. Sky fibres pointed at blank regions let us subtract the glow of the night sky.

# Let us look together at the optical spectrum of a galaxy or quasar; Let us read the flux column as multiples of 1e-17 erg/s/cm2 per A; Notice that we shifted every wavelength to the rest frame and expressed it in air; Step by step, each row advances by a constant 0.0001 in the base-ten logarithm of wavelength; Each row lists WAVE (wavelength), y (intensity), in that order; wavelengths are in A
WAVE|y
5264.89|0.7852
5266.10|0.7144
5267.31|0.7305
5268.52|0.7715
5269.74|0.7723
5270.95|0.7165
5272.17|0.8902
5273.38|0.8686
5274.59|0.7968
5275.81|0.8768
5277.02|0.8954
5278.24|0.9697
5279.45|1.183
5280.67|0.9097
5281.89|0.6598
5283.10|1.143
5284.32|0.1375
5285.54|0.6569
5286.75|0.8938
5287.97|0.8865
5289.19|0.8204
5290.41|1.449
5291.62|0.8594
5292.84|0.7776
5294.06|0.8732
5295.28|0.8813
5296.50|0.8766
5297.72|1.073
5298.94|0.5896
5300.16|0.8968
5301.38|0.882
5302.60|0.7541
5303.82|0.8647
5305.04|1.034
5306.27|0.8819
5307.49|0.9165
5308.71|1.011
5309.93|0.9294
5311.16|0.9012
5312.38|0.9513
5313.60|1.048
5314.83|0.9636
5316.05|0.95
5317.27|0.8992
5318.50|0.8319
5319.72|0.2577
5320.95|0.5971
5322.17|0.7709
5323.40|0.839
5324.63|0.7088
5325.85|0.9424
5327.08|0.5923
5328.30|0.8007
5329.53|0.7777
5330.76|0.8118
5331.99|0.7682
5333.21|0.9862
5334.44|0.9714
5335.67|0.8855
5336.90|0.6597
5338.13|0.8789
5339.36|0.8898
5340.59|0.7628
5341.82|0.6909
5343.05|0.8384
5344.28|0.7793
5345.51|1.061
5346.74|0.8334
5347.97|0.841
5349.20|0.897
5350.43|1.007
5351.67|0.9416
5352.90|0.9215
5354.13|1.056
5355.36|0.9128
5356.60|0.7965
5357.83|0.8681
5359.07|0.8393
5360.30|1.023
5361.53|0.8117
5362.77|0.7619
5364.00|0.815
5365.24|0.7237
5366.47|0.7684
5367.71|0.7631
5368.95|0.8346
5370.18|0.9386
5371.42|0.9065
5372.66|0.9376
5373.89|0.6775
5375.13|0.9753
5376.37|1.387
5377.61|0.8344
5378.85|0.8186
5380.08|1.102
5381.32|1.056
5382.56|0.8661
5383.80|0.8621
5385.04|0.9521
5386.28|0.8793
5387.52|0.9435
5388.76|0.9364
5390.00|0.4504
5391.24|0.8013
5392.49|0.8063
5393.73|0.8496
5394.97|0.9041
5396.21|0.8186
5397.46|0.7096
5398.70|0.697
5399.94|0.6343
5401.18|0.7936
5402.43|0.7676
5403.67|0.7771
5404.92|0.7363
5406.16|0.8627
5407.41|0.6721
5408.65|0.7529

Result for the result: 1.3 A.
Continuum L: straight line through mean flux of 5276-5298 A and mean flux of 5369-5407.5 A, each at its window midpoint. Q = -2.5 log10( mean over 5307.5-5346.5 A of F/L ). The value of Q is 0.049 mag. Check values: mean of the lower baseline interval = 0.883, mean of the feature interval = 0.832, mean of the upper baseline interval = 0.852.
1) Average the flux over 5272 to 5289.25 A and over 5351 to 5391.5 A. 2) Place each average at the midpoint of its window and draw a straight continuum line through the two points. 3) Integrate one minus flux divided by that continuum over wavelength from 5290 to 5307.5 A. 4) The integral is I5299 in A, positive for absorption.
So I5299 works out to -1.1 A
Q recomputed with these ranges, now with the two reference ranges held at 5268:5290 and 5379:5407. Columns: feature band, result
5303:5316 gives -0.14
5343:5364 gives -0.08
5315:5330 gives 0.10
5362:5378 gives -0.06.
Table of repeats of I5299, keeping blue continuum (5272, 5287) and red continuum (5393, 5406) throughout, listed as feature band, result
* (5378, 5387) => -1.73 A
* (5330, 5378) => -4.66 A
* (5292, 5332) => -1.03 A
